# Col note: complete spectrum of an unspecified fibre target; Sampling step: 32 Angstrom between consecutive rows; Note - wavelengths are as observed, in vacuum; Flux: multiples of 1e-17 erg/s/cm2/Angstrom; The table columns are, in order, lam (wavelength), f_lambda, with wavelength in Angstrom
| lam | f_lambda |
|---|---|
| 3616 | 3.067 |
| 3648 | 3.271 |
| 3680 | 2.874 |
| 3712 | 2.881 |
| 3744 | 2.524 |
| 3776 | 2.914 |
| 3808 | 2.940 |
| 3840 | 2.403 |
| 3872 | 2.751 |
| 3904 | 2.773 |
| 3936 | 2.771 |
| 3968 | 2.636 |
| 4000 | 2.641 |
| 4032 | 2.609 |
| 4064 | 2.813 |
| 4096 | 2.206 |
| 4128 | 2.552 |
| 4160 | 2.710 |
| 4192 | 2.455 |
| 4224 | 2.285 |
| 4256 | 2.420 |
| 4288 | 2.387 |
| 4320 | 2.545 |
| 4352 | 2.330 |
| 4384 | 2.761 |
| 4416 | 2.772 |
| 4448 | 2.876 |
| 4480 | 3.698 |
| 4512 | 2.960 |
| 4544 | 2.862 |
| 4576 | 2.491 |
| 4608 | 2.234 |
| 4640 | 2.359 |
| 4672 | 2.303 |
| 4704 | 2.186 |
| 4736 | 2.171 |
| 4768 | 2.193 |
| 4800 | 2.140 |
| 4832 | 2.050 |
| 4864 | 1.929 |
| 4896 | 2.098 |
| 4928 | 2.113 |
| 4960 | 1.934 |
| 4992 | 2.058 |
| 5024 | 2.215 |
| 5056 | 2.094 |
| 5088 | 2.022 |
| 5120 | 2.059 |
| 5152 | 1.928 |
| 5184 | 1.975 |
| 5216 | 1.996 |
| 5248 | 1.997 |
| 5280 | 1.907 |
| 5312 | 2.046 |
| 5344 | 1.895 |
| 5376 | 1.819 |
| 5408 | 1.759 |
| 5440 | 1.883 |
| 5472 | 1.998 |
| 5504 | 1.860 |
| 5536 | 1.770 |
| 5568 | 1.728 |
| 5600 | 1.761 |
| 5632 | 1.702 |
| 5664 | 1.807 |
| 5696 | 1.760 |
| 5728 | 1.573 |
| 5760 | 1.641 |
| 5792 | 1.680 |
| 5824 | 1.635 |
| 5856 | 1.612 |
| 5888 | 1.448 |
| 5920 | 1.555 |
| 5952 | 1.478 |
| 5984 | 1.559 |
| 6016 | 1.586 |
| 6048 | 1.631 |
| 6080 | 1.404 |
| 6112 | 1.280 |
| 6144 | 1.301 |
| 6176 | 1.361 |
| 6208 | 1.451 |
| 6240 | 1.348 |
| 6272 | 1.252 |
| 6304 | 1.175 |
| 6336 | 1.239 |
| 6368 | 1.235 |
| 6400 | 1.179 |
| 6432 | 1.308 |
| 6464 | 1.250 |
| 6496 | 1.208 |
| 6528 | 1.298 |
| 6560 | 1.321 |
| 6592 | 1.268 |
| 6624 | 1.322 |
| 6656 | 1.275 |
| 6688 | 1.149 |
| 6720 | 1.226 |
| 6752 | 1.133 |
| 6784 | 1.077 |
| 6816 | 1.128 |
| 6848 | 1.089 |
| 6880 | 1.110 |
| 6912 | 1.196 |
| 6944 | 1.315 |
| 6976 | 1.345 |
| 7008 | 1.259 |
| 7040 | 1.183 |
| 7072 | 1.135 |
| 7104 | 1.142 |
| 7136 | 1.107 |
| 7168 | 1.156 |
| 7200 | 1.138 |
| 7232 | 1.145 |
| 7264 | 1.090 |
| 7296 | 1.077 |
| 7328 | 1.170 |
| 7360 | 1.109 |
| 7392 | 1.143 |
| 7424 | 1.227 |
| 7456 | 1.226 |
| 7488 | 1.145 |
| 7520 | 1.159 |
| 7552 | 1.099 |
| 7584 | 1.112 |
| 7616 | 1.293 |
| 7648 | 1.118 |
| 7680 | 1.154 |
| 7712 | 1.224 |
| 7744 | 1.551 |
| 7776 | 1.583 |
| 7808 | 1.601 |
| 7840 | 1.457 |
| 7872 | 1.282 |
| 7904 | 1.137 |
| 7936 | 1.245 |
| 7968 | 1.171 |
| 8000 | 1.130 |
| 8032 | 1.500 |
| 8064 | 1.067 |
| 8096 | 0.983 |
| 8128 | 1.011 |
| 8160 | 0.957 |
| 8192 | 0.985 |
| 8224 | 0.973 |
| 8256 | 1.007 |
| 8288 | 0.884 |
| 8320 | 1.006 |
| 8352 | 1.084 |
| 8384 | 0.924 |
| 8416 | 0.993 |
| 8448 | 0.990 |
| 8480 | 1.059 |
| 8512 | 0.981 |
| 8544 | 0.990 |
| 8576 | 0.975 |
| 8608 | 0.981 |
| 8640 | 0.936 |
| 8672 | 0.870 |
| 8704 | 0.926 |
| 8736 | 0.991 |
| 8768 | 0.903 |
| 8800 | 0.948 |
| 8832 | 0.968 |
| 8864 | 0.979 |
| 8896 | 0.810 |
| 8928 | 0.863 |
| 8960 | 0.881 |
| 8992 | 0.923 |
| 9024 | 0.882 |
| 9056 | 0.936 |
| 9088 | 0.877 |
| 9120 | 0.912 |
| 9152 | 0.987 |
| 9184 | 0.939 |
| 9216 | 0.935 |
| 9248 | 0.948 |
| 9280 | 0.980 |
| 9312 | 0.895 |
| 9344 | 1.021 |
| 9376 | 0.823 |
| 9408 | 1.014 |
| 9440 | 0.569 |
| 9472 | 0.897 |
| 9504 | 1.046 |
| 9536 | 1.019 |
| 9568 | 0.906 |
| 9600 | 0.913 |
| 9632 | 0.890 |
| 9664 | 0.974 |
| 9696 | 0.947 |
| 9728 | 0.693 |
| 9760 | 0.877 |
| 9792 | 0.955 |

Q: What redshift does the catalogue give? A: 0.60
